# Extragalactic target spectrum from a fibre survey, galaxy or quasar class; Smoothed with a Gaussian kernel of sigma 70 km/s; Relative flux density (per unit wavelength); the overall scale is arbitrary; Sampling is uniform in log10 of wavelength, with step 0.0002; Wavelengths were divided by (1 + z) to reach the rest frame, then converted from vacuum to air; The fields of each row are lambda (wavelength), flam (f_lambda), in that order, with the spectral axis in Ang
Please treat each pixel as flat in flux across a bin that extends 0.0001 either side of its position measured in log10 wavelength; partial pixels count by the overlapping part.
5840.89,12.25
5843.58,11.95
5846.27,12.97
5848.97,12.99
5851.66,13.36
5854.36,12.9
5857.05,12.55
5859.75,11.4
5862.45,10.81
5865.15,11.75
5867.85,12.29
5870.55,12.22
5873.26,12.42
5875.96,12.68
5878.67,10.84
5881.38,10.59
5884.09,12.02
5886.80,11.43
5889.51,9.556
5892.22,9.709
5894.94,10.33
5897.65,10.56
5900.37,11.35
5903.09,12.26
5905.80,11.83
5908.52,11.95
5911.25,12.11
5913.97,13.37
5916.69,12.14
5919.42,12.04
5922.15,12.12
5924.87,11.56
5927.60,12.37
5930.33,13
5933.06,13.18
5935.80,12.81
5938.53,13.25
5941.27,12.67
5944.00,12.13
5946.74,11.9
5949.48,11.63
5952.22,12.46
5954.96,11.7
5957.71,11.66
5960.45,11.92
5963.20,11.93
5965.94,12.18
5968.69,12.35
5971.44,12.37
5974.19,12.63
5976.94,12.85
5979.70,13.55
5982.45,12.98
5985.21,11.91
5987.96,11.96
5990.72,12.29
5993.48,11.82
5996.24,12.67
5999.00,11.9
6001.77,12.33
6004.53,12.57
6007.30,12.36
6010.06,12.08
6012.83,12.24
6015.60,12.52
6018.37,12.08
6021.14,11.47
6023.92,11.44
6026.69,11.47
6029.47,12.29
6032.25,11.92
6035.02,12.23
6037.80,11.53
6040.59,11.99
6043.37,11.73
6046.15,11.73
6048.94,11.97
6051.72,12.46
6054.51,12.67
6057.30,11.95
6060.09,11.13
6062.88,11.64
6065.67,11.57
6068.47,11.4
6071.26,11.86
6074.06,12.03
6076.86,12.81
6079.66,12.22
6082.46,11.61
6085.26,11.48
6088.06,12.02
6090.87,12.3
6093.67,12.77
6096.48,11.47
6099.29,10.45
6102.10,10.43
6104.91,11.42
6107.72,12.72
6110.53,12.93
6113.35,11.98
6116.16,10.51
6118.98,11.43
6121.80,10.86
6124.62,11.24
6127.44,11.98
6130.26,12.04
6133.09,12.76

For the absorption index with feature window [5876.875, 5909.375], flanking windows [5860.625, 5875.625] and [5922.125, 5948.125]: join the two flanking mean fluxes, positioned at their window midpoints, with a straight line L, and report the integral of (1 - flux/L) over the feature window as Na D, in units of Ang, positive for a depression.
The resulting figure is 3.0 Ang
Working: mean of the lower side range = 11.9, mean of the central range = 11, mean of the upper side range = 12.5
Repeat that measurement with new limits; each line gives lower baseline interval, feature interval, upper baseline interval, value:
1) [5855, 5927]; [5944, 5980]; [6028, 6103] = -1.47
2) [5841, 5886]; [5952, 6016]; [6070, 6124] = -2.03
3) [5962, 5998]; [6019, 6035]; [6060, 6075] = 0.29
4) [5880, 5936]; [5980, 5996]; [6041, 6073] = -0.74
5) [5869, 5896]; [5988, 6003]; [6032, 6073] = -0.71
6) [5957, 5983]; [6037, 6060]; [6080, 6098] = 0.29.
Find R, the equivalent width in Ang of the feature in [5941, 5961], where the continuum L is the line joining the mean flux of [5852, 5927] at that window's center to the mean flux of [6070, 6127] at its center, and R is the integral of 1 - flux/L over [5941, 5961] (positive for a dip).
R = -0.5 Ang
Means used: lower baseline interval 11.7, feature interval 12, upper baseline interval 11.7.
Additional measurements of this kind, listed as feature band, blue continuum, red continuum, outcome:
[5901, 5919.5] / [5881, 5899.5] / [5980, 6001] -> -2.14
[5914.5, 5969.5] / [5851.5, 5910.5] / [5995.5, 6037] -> -2.21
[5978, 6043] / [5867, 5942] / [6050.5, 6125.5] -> -1.92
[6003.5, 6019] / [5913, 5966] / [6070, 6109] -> -0.31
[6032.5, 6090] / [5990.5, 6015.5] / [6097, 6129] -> -0.35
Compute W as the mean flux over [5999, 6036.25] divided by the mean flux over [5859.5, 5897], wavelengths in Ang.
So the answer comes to 1.07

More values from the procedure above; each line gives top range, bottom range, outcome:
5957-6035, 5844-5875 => 0.99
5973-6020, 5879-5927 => 1.08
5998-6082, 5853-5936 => 1.02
